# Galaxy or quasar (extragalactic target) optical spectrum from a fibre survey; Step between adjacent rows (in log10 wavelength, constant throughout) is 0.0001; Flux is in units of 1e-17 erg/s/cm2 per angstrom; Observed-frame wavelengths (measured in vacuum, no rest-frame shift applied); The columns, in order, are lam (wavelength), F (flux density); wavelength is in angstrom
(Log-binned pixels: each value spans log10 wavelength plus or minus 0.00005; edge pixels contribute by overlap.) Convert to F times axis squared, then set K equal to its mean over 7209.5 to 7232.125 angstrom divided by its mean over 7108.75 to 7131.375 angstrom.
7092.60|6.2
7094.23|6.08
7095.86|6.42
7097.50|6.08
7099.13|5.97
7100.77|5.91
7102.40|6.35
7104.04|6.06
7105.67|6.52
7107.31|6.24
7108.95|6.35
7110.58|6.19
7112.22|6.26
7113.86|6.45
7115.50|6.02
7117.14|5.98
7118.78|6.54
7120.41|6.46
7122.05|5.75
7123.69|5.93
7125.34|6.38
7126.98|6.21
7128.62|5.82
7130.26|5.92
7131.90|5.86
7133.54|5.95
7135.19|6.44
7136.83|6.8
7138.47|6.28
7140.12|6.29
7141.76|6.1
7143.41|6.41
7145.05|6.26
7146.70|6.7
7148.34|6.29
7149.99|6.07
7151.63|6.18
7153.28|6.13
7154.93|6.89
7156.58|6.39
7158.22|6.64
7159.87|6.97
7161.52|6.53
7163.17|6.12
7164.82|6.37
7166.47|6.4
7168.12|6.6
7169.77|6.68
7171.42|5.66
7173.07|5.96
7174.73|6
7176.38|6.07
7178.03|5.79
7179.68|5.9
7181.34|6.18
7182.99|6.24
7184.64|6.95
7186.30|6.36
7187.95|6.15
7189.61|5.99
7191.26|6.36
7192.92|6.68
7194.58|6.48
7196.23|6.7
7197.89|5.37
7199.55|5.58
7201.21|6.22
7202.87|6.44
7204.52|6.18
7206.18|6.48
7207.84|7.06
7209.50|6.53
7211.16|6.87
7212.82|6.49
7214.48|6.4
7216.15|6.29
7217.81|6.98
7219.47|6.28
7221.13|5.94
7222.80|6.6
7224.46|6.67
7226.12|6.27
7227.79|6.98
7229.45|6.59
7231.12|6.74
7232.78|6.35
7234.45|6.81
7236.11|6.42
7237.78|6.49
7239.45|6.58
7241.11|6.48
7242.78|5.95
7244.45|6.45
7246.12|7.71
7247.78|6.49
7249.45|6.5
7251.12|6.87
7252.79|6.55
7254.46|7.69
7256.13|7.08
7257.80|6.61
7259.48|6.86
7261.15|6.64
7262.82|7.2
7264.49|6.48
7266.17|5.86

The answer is 1.09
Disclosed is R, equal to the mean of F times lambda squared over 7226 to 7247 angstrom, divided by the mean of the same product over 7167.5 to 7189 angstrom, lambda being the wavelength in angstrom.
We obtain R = 1.09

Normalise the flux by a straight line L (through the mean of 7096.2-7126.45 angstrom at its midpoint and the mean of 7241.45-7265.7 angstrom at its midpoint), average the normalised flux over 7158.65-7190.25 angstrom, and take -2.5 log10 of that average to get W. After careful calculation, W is 0.03 mag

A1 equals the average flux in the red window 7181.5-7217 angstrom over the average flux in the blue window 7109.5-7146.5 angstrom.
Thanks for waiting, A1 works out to 1.03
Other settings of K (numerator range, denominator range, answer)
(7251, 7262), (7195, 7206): 1.14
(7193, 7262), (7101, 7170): 1.07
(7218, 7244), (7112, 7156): 1.07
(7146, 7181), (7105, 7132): 1.03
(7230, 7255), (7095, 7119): 1.11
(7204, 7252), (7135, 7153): 1.06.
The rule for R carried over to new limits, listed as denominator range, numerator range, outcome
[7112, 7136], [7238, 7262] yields 1.14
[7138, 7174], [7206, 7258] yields 1.07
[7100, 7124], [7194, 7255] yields 1.08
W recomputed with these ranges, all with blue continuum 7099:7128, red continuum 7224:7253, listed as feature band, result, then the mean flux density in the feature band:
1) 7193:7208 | 0.037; 6.26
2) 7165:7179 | 0.041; 6.15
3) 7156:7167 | -0.024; 6.5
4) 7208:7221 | -0.002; 6.54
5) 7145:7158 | -0.010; 6.38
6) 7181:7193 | 0.015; 6.35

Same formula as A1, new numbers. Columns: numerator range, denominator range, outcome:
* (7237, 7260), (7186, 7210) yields 1.07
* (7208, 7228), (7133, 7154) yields 1.04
